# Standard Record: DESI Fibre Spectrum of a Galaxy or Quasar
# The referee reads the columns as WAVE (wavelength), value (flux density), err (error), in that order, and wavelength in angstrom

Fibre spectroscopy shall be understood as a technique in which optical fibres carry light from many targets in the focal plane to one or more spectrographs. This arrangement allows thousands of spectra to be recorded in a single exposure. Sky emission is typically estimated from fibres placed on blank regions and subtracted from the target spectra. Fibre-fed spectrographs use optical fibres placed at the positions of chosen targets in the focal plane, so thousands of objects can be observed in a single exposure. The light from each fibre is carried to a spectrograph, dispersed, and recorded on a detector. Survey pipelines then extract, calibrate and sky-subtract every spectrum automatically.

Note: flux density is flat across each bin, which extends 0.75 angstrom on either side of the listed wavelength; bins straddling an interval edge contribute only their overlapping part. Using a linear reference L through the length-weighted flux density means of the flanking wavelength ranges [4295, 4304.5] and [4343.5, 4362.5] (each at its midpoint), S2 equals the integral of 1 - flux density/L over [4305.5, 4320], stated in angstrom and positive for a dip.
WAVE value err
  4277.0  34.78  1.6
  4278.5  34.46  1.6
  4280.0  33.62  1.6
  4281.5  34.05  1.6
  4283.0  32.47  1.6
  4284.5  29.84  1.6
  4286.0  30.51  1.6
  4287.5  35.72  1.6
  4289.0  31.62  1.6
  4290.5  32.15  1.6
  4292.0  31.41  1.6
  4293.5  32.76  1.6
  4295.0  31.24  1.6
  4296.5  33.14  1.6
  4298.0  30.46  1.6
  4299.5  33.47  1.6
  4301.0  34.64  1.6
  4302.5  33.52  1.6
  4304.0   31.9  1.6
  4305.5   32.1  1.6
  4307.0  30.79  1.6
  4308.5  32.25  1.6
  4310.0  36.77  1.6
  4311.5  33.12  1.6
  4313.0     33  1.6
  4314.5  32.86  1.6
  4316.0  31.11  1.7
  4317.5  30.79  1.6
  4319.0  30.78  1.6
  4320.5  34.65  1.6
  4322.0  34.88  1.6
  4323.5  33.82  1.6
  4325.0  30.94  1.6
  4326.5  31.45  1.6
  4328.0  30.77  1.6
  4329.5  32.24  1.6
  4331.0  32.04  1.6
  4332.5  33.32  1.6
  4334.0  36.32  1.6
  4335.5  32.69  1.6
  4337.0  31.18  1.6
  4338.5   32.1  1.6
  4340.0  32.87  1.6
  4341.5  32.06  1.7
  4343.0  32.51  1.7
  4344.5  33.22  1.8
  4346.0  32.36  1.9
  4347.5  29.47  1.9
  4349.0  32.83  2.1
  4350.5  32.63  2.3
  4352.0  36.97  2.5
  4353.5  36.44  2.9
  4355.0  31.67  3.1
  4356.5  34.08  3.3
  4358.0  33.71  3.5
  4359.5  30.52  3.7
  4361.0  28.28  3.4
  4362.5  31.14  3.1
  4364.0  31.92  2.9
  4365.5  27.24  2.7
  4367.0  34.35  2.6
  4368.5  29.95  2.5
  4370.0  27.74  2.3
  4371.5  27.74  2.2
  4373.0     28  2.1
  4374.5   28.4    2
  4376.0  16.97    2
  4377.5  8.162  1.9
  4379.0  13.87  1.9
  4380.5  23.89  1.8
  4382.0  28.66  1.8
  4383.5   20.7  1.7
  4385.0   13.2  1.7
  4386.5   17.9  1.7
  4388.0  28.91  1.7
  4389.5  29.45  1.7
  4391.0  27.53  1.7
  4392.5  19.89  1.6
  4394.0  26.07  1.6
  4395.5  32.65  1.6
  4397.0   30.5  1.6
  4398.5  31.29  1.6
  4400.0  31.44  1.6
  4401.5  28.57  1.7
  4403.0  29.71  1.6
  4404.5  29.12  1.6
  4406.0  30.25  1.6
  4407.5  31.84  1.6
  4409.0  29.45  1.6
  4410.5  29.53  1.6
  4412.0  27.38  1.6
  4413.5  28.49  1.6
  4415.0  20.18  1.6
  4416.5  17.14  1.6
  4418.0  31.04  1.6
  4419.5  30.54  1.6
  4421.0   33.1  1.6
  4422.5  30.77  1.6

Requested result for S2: 0.1 angstrom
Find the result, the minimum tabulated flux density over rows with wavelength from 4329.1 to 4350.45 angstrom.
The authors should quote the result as 29.47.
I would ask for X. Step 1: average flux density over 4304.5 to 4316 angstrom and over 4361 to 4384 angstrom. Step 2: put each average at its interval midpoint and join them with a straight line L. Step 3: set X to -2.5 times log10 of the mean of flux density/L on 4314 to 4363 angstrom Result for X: -0.11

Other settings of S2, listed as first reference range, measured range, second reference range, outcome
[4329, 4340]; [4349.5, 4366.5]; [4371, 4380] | -4.33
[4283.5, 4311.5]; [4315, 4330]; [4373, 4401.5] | -1.00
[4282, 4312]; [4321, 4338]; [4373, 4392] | -2.59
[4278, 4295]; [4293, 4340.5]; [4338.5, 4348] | -0.44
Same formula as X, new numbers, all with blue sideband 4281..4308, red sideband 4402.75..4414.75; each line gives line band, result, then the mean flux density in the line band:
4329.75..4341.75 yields -0.057 mag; 32.8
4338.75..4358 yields -0.079 mag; 33.1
